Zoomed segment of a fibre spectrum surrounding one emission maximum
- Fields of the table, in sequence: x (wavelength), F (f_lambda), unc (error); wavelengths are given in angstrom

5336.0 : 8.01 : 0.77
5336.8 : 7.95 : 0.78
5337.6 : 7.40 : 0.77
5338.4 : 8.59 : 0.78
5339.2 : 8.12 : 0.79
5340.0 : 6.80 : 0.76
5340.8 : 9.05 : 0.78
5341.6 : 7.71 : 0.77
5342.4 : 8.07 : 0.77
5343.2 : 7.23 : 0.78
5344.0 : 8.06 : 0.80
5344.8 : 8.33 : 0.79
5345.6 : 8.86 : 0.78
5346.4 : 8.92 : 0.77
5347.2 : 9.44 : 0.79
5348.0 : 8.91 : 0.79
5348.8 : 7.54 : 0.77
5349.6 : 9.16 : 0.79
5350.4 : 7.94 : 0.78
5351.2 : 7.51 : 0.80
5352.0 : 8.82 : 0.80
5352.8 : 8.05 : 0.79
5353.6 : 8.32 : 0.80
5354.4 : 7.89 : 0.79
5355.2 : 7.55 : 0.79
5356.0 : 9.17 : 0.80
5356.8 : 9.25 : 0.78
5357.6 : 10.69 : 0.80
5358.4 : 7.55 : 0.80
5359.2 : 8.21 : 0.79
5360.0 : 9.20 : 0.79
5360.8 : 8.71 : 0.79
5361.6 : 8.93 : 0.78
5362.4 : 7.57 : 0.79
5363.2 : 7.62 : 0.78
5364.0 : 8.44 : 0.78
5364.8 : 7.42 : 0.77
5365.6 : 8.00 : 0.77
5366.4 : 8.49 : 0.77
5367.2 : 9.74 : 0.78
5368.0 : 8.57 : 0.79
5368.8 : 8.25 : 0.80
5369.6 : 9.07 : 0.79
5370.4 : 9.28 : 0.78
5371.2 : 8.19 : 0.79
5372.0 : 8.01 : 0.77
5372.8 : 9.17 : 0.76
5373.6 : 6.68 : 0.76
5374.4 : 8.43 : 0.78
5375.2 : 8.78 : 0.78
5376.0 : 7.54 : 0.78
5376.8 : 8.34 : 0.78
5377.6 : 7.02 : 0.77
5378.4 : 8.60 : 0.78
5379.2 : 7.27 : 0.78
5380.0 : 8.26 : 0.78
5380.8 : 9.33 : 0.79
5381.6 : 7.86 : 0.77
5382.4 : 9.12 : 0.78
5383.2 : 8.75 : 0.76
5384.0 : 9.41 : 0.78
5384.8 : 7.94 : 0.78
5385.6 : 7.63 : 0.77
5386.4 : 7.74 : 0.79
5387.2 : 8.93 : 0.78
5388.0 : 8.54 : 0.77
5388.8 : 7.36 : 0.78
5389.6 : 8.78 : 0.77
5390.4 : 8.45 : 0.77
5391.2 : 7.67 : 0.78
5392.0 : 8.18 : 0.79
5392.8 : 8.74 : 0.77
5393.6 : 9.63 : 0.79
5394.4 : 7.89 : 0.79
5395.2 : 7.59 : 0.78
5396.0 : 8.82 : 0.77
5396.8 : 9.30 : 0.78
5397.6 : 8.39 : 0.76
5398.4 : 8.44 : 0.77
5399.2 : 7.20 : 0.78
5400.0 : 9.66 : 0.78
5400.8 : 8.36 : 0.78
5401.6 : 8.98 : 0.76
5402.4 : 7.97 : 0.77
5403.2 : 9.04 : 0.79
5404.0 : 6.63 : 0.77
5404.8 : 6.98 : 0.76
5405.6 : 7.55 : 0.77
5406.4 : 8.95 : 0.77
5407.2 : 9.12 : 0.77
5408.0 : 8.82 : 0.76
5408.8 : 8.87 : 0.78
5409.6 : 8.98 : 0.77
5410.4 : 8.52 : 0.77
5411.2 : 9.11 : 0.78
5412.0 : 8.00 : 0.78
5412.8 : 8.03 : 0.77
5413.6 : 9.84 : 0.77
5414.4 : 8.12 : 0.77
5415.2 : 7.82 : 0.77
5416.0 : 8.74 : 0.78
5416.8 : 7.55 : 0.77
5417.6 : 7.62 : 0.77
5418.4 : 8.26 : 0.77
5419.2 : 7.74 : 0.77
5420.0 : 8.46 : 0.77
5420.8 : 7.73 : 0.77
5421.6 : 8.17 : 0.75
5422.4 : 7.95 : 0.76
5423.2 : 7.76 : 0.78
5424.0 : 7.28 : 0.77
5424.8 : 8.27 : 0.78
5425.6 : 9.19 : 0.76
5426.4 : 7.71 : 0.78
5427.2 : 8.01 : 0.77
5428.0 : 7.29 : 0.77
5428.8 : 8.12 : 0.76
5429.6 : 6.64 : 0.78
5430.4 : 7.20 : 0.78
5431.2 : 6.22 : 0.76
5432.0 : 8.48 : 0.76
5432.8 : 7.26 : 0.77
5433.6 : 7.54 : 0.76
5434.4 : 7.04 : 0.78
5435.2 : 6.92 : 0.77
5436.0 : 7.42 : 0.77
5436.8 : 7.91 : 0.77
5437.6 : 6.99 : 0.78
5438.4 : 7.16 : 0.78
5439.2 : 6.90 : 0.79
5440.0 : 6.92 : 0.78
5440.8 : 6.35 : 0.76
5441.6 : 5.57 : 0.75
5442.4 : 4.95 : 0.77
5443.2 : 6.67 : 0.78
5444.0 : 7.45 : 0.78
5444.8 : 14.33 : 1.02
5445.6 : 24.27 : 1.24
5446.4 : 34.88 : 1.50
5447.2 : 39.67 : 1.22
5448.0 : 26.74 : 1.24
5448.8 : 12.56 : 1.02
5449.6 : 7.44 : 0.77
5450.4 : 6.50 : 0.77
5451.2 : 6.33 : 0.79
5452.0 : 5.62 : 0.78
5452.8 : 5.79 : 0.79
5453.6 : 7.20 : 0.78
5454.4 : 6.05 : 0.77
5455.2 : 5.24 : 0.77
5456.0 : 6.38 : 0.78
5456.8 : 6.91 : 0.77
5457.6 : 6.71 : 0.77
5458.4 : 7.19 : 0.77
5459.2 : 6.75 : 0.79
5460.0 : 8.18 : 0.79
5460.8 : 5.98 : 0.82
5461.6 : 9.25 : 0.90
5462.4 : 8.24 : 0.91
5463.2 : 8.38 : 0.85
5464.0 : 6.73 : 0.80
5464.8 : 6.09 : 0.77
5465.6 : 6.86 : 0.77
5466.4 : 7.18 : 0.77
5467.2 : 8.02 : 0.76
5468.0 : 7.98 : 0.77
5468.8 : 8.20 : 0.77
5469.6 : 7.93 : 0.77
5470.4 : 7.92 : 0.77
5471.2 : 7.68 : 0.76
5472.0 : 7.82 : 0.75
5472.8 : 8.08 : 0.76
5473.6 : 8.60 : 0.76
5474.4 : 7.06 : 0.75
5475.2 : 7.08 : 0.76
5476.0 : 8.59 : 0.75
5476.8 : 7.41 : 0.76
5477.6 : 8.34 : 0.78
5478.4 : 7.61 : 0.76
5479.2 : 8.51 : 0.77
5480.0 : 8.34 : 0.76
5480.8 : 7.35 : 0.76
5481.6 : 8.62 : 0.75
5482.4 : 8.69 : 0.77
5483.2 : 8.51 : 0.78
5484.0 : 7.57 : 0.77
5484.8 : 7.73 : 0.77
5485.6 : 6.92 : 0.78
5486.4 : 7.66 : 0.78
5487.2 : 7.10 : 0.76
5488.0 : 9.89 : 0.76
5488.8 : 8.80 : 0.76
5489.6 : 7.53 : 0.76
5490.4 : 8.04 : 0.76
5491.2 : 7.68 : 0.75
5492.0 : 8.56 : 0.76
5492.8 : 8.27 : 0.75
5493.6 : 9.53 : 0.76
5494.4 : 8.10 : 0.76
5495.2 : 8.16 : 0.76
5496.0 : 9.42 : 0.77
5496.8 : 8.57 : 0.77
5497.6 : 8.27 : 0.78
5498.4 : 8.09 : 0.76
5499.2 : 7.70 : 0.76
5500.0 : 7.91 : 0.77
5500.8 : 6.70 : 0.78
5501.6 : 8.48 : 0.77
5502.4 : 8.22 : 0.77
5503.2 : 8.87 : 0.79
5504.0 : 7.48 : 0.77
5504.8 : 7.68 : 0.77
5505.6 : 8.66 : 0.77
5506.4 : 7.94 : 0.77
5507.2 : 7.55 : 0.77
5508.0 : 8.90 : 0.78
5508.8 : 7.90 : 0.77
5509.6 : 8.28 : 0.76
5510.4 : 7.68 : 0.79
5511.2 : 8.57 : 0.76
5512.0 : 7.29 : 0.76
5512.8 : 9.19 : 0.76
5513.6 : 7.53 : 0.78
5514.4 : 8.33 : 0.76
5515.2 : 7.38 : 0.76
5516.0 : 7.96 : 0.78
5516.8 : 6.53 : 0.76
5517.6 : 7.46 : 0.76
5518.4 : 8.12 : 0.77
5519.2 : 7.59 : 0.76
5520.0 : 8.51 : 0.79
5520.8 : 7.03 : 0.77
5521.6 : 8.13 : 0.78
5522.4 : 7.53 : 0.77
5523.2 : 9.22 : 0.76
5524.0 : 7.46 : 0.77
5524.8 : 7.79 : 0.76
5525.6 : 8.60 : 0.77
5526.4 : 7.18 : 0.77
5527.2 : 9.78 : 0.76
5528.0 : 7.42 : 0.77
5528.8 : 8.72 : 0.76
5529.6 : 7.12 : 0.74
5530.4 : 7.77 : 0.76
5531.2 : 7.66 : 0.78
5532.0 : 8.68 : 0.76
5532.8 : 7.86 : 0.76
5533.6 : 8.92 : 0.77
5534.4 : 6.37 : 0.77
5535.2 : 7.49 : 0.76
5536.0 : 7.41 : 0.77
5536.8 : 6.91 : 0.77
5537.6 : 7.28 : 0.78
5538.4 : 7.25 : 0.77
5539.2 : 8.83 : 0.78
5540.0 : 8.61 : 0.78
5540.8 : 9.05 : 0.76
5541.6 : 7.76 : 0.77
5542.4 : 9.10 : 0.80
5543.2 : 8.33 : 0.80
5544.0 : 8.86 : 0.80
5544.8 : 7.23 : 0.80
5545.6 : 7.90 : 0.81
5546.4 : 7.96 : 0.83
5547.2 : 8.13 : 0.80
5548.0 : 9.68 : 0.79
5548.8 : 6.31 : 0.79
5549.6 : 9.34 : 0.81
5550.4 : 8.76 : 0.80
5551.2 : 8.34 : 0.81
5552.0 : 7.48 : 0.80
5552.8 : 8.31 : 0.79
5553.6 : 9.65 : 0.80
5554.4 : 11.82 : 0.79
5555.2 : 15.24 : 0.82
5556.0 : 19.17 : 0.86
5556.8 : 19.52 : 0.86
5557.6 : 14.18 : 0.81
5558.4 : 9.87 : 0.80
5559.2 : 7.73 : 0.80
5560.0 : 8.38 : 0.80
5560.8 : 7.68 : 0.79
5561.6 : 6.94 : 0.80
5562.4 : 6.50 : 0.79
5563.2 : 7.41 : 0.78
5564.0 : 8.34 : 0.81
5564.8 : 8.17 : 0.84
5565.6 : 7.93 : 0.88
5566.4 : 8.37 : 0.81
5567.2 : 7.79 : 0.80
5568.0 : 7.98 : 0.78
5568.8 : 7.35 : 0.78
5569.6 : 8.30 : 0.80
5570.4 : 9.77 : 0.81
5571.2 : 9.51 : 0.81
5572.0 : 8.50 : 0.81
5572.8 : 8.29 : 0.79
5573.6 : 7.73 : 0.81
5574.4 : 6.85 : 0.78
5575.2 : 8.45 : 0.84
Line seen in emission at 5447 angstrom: H-beta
